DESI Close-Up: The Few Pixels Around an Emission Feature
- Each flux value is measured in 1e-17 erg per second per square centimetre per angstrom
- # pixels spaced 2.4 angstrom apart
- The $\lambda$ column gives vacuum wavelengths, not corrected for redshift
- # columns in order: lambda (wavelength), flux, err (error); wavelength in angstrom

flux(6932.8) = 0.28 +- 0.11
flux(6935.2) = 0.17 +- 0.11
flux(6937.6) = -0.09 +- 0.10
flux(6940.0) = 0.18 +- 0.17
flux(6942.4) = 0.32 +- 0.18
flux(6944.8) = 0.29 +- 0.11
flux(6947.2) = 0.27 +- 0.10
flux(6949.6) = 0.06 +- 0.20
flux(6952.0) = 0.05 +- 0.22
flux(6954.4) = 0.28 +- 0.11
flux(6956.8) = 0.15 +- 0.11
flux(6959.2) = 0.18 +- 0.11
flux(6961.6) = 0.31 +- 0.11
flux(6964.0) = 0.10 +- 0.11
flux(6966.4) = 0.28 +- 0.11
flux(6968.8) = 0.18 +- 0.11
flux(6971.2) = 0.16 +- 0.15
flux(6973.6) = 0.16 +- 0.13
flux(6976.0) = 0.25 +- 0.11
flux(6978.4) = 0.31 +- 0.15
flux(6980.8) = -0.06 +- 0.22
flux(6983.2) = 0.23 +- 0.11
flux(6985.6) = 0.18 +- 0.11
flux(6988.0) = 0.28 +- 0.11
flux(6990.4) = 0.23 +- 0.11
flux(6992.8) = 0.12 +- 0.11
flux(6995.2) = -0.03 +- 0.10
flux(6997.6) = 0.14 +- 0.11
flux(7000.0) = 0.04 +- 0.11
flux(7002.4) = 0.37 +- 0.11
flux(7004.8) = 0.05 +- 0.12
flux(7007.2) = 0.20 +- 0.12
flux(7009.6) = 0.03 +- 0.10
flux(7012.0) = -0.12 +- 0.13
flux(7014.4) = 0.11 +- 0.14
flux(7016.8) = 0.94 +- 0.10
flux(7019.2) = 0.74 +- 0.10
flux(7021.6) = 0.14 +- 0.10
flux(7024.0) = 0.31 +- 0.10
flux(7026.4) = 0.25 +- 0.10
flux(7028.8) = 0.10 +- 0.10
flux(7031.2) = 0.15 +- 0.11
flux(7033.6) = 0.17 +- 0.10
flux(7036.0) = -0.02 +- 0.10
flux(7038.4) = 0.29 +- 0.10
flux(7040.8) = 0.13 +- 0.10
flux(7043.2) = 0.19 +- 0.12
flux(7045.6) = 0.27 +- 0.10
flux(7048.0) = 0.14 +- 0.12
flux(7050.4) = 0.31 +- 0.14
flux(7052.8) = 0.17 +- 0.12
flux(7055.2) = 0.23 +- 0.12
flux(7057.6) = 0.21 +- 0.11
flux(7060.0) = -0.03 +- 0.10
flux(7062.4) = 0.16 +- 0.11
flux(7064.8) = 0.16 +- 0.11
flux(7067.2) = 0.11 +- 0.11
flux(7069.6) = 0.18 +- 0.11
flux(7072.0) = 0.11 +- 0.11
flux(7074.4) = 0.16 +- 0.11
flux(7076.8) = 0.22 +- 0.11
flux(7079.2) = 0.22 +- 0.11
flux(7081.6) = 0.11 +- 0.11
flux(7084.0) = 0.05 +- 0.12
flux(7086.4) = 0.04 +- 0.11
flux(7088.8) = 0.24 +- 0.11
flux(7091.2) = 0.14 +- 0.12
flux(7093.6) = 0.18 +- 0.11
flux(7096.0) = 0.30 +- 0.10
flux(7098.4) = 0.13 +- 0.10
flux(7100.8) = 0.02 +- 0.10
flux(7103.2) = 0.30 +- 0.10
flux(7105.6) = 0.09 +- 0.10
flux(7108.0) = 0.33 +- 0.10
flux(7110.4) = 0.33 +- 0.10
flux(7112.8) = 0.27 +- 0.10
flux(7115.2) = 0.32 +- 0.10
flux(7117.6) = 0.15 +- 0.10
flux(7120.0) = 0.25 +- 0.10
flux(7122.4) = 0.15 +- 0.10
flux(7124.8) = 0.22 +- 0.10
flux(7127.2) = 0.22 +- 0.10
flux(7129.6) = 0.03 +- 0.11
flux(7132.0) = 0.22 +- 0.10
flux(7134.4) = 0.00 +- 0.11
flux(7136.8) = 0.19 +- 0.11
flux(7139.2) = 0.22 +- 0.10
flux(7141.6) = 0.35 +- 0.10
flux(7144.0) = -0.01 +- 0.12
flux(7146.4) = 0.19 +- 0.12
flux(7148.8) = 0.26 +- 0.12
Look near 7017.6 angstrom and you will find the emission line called H-gamma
